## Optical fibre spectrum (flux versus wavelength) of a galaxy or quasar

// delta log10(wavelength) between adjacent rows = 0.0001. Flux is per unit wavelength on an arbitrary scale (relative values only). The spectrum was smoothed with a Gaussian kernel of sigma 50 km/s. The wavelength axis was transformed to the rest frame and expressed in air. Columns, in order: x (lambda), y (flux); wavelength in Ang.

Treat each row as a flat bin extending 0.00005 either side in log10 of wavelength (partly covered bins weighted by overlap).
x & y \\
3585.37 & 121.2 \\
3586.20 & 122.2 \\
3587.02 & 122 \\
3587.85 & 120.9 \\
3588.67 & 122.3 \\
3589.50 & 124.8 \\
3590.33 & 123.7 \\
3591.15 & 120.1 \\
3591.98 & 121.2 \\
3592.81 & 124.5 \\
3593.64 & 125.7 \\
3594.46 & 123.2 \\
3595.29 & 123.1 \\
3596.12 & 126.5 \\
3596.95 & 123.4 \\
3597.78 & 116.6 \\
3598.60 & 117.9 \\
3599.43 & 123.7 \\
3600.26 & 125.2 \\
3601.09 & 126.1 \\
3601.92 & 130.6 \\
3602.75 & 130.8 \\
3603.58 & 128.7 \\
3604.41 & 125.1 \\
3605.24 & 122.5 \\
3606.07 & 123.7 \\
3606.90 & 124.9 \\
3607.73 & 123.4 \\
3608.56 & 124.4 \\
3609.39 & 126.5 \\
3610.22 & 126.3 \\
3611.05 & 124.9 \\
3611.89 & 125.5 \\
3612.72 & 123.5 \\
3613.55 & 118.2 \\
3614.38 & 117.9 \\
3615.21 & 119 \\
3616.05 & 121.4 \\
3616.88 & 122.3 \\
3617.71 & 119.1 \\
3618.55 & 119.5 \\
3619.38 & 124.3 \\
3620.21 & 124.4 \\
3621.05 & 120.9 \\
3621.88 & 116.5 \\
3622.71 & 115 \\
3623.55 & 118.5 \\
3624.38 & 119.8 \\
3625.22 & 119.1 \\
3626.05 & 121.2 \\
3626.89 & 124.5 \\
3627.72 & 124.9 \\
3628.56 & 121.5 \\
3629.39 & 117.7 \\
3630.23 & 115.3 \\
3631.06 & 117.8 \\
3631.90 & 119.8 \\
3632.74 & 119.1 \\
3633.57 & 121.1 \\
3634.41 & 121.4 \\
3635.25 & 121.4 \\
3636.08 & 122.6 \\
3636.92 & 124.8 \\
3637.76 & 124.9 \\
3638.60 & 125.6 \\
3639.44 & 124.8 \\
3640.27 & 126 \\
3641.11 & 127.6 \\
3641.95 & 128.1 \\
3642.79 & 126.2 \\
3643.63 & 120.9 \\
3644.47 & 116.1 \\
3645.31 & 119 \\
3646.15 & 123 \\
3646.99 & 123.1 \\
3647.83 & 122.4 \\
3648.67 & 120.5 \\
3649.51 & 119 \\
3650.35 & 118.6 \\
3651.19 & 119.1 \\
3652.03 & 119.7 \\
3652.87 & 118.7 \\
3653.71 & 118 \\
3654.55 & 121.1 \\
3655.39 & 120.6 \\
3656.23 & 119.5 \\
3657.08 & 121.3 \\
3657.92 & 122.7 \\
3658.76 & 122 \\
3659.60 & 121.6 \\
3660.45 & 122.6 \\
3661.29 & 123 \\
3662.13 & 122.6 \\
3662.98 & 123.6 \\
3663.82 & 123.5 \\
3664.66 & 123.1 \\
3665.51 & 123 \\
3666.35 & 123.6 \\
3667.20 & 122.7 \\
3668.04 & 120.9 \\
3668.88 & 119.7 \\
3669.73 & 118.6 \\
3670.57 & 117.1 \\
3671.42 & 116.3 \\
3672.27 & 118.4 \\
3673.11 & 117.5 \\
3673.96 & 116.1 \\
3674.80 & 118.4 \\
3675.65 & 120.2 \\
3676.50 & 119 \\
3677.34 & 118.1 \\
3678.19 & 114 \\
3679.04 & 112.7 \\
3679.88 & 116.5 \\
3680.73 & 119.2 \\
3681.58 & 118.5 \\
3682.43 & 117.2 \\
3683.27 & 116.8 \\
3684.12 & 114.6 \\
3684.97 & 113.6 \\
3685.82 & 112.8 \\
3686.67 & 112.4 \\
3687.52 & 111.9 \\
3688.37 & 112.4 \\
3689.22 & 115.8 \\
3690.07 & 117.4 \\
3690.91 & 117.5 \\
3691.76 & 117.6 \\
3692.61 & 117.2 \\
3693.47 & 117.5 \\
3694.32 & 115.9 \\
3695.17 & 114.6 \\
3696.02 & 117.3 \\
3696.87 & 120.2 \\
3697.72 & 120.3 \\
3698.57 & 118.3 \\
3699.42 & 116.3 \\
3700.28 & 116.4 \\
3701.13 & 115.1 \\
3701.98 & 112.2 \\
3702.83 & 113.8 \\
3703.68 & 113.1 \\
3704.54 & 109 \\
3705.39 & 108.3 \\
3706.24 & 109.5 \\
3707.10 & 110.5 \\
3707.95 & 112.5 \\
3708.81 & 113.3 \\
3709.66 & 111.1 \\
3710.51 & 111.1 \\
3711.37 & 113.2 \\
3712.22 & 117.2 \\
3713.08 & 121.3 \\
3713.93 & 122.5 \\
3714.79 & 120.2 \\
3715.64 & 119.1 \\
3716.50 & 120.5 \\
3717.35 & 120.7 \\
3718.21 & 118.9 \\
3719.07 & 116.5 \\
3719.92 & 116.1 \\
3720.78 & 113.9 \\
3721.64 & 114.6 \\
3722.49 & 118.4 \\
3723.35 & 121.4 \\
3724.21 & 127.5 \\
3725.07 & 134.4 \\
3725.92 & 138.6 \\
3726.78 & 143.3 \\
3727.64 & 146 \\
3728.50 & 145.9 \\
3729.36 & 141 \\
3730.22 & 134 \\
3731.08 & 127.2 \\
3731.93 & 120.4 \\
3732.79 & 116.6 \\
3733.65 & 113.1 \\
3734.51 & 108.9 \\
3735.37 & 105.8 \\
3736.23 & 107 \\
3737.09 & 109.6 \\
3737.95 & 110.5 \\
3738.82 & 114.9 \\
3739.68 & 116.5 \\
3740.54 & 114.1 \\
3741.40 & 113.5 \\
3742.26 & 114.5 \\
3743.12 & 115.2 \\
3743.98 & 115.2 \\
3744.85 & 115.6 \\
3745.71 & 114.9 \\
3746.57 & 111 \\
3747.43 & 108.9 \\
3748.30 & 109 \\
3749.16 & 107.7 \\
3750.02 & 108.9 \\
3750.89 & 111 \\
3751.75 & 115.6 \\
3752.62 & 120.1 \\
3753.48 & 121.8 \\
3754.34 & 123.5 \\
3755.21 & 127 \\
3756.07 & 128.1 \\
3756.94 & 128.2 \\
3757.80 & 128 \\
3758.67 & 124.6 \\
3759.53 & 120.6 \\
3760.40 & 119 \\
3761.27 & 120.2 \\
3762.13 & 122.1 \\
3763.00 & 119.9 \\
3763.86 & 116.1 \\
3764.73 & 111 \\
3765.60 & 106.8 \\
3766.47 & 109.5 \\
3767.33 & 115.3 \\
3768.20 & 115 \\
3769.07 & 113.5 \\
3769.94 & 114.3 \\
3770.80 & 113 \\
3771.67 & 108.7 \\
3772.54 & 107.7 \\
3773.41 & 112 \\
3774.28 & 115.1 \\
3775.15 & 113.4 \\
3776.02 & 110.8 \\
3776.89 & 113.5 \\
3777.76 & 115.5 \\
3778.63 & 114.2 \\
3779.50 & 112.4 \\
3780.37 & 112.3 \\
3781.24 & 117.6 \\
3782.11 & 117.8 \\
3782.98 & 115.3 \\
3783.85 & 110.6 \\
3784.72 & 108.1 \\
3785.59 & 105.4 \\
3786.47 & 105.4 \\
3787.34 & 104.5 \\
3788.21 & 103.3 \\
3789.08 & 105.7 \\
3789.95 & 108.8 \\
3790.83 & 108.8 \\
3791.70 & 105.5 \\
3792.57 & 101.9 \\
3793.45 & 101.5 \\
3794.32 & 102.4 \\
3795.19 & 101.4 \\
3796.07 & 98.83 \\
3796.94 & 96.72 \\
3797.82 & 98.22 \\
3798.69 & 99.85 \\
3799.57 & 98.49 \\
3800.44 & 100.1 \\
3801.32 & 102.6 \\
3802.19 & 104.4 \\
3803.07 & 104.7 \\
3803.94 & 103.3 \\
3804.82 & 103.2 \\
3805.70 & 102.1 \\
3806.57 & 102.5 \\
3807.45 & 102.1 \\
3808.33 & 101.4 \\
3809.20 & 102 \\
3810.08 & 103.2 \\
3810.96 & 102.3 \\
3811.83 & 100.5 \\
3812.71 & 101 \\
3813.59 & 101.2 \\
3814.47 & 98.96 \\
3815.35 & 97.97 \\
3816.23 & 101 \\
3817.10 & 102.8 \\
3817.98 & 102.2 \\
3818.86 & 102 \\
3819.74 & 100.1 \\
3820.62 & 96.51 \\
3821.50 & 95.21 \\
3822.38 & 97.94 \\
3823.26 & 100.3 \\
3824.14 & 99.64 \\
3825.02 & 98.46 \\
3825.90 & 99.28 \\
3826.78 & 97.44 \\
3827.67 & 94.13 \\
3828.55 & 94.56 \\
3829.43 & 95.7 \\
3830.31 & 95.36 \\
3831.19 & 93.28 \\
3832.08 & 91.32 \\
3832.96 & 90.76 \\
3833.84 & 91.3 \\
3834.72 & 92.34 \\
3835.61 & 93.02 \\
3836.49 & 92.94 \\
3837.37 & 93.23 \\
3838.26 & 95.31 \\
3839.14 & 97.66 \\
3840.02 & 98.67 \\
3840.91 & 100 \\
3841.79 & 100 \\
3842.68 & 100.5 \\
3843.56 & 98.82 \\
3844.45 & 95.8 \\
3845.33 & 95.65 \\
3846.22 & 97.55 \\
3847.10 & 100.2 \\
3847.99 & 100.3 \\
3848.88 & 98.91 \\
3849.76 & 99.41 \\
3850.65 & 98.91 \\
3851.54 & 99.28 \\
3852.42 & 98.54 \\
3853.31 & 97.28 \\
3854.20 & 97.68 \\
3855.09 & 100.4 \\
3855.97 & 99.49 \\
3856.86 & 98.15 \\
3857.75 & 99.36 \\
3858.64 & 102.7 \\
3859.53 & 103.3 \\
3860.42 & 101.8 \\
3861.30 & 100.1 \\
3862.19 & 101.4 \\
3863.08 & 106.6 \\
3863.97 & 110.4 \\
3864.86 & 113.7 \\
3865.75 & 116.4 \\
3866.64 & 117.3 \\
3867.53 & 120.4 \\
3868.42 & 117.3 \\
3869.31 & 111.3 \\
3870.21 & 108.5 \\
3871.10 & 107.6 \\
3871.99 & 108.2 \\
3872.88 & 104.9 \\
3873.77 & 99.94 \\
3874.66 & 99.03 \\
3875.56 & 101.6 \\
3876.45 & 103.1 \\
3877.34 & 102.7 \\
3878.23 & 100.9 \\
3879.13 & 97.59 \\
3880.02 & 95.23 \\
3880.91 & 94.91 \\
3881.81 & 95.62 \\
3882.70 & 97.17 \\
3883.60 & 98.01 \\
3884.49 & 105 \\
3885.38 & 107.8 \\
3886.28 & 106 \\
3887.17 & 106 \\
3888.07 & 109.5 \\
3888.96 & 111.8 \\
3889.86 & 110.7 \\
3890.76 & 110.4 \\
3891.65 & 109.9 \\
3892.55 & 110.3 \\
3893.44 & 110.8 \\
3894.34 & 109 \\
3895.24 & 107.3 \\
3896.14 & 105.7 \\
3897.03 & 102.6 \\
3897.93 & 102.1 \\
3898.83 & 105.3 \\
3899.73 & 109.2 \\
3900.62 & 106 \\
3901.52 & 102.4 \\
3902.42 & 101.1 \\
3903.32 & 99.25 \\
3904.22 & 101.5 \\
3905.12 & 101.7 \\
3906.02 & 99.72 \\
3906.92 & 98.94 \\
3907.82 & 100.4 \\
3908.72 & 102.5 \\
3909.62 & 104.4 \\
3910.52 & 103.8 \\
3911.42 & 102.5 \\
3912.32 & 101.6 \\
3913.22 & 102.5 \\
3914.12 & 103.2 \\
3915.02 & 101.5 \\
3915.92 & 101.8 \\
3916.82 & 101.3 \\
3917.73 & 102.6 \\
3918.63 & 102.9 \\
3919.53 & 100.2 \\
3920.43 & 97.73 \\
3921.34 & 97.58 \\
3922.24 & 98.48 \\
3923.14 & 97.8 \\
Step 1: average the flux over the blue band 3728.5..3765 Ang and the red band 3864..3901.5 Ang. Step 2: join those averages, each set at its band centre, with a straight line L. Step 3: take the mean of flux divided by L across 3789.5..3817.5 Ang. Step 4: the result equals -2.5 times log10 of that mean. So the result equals 0.11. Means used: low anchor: 118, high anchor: 106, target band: 102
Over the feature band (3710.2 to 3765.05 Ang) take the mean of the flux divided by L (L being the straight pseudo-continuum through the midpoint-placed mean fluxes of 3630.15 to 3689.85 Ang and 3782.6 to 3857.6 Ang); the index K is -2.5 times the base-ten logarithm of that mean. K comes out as -0.089 mag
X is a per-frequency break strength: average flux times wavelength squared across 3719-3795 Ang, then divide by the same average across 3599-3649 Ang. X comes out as 1.02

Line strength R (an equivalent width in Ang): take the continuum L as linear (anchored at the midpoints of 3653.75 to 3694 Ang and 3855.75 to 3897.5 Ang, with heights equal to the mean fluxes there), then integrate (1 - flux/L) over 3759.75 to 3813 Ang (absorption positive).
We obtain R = 1.62 Ang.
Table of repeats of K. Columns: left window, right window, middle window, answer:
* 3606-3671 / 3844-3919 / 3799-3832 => 0.09 mag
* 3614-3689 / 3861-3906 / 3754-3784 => -0.03 mag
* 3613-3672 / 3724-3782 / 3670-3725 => 0.03 mag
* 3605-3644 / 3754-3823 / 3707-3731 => -0.08 mag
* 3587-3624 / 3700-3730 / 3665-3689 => 0.04 mag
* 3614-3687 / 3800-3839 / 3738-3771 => -0.09 mag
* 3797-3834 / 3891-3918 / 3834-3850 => 0.04 mag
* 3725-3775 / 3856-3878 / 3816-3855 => 0.13 mag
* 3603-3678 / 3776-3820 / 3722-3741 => -0.11 mag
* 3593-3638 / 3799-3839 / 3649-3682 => -0.03 mag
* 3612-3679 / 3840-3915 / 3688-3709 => 0.02 mag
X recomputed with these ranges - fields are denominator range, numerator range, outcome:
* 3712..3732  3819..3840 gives 0.80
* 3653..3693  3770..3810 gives 0.96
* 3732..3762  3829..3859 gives 0.88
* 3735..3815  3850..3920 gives 1.00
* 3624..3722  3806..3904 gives 0.94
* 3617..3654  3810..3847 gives 0.89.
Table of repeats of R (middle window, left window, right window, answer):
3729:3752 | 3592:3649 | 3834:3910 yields -0.3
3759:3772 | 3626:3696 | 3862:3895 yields -0.2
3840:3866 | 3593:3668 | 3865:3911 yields 1.6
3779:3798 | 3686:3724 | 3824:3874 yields 0.1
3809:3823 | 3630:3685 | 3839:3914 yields 1.0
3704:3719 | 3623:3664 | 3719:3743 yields 0.8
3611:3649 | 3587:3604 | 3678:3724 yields -0.1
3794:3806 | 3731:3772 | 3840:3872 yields 1.0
